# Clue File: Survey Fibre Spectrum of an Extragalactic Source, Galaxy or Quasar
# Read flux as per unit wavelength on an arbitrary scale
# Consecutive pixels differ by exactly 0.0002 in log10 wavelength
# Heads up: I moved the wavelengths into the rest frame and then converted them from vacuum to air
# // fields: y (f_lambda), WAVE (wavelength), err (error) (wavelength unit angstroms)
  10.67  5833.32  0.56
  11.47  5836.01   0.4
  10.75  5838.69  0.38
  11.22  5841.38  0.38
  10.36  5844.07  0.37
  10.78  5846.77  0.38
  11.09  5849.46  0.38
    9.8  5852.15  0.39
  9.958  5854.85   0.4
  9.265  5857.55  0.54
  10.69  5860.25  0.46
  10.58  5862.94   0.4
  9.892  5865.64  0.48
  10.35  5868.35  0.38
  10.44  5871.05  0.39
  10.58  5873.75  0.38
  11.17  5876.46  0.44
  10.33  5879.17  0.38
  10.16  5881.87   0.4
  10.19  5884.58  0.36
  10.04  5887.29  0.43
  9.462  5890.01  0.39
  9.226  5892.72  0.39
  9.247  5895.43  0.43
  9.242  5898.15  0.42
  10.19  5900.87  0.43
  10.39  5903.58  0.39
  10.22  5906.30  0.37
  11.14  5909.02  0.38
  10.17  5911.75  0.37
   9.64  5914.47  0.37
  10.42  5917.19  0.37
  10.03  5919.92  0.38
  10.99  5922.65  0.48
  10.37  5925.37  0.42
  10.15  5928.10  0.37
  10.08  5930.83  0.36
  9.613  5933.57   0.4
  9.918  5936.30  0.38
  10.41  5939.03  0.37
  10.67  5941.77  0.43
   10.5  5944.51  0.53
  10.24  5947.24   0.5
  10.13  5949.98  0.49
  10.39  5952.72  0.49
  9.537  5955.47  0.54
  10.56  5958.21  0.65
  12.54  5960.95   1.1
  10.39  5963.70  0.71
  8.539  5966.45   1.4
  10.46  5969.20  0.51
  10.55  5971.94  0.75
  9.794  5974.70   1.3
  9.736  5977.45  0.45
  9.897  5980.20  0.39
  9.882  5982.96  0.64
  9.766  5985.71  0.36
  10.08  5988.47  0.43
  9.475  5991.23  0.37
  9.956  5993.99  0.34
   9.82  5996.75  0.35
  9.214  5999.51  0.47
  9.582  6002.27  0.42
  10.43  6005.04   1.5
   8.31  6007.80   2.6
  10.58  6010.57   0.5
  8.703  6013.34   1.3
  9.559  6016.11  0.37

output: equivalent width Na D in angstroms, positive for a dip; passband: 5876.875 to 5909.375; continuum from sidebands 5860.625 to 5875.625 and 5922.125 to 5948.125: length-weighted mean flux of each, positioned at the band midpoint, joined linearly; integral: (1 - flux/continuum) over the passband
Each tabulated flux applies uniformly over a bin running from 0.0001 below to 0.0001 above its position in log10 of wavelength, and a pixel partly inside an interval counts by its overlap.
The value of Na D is 1.2 angstroms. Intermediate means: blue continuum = 10.4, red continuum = 10.3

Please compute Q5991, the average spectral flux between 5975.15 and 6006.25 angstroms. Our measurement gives 9.8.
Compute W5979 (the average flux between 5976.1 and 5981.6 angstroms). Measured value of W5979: 9.81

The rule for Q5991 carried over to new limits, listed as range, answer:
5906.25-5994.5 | 10.2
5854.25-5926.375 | 10.2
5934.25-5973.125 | 10.3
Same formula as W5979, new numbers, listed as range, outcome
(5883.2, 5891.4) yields 9.89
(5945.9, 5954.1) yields 10.2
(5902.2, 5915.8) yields 10.3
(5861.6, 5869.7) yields 10.3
